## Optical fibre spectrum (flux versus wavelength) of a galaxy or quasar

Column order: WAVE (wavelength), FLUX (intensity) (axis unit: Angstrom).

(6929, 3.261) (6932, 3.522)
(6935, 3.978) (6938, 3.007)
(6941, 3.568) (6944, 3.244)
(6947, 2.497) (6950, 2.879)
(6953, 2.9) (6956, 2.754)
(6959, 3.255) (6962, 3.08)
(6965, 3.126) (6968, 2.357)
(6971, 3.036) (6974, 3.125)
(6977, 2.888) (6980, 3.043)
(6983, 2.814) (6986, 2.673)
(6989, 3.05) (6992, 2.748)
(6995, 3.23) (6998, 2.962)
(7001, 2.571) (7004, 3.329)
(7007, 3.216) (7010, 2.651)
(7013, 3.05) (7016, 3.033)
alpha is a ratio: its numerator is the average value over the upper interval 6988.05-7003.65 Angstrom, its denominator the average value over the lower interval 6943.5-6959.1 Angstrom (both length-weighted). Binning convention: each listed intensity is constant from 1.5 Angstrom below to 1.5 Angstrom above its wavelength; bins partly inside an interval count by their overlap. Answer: 1.0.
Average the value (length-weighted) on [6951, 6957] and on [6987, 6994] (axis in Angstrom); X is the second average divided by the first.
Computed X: 1.0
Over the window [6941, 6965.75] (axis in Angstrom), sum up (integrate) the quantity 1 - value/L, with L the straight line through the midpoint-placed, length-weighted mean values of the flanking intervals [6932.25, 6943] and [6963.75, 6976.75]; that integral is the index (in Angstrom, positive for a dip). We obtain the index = 1.6 Angstrom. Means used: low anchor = 3.51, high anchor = 2.9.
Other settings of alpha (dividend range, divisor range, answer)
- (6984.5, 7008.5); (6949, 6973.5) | 1.01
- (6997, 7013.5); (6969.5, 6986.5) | 1.00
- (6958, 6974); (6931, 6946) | 0.87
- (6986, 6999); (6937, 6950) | 0.97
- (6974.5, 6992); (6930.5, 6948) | 0.87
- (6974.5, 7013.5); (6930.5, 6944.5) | 0.85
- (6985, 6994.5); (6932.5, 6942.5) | 0.82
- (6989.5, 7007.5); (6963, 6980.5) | 1.02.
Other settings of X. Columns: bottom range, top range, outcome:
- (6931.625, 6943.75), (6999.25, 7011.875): 0.84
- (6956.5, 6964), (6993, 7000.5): 0.97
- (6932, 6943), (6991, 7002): 0.83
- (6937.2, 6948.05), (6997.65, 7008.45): 0.97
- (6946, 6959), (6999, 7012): 1.04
